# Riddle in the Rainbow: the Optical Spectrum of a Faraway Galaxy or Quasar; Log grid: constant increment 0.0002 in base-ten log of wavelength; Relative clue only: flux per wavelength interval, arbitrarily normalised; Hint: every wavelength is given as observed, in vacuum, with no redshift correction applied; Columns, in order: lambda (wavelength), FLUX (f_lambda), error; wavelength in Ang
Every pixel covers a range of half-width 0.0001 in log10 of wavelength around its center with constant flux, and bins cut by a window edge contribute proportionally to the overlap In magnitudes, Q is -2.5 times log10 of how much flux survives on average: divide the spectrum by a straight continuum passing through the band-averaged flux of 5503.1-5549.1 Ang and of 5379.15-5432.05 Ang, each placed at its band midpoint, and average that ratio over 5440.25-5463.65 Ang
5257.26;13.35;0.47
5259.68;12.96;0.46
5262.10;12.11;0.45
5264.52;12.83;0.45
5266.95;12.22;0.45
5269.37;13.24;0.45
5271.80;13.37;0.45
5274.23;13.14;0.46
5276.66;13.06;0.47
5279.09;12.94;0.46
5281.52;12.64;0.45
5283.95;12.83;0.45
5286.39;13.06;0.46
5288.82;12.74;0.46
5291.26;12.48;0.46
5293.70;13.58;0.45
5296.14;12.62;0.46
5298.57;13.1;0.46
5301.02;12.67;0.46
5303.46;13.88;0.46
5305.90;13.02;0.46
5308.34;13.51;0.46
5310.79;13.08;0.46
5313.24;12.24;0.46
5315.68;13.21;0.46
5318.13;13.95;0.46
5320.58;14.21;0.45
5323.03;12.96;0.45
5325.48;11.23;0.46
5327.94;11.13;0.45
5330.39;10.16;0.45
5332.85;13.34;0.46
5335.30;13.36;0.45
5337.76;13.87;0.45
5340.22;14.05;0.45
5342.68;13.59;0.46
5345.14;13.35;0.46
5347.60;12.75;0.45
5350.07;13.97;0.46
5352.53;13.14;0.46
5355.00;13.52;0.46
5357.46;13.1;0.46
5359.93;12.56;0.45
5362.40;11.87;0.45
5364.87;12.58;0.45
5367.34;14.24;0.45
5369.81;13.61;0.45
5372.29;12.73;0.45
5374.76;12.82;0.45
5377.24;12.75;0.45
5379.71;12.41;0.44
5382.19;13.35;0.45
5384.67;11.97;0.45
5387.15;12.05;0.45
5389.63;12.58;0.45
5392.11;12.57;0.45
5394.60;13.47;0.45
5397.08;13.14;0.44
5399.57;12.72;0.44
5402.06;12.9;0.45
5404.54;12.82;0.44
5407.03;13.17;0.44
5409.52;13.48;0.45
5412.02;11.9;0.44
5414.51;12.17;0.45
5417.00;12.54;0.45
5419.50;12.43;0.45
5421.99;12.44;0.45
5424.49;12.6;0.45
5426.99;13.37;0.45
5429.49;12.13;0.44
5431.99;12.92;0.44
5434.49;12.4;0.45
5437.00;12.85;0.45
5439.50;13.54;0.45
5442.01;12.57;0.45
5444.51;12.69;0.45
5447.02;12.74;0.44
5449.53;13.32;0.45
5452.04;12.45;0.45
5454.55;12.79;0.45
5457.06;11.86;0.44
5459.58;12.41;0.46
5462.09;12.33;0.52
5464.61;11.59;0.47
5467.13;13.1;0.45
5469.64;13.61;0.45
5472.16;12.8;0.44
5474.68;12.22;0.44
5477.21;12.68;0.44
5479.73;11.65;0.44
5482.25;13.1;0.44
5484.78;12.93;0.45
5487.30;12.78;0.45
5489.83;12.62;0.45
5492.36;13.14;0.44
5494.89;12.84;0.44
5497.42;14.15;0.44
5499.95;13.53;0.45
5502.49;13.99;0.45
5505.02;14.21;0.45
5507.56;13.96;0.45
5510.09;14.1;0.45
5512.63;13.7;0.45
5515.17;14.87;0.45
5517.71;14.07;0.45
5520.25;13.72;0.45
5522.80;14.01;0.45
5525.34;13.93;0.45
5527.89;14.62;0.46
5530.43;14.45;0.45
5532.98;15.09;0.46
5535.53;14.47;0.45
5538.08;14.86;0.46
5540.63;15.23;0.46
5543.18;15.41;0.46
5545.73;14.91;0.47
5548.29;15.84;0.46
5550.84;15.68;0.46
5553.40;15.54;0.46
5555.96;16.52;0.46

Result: 0.07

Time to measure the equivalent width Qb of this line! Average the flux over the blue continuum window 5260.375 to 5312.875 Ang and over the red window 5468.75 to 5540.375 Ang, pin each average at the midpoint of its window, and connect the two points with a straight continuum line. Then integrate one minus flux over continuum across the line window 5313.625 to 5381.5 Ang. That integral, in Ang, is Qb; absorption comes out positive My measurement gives 0.9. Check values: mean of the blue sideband 12.9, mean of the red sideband 13.7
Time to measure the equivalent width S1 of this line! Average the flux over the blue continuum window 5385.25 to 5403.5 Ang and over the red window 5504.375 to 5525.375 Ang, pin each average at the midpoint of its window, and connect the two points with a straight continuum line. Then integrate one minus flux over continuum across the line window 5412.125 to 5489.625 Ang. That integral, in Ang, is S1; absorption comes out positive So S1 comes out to 4.3 Ang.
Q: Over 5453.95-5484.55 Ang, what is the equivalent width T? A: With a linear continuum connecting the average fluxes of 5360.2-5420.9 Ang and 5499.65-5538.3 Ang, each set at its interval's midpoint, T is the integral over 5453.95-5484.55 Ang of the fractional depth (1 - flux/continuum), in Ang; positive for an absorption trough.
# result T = 2.5 Ang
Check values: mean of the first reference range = 12.8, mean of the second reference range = 14.2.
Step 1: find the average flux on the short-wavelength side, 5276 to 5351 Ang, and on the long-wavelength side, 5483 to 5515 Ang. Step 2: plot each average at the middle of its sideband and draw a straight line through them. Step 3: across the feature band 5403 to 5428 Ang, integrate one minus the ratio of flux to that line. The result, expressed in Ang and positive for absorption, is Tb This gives 1.1 Ang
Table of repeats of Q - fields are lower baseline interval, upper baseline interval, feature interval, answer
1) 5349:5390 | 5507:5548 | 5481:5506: 0.07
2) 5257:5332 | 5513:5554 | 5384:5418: 0.08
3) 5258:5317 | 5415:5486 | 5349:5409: -0.01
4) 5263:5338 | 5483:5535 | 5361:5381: 0.03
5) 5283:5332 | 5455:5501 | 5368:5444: 0.00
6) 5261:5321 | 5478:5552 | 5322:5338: 0.09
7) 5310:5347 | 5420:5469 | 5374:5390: 0.02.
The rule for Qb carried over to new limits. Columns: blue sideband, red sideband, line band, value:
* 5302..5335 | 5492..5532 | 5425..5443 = 0.9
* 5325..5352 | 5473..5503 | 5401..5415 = 0.1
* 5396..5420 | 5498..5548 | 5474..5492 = 1.6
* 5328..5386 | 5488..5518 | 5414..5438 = 1.3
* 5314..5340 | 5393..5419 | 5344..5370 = -0.7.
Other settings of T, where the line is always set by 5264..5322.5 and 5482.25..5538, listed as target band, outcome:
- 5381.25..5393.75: 0.84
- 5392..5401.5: 0.31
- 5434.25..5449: 0.83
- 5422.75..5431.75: 0.57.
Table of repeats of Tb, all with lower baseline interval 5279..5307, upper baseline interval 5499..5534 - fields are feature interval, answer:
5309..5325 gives -0.12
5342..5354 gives -0.09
